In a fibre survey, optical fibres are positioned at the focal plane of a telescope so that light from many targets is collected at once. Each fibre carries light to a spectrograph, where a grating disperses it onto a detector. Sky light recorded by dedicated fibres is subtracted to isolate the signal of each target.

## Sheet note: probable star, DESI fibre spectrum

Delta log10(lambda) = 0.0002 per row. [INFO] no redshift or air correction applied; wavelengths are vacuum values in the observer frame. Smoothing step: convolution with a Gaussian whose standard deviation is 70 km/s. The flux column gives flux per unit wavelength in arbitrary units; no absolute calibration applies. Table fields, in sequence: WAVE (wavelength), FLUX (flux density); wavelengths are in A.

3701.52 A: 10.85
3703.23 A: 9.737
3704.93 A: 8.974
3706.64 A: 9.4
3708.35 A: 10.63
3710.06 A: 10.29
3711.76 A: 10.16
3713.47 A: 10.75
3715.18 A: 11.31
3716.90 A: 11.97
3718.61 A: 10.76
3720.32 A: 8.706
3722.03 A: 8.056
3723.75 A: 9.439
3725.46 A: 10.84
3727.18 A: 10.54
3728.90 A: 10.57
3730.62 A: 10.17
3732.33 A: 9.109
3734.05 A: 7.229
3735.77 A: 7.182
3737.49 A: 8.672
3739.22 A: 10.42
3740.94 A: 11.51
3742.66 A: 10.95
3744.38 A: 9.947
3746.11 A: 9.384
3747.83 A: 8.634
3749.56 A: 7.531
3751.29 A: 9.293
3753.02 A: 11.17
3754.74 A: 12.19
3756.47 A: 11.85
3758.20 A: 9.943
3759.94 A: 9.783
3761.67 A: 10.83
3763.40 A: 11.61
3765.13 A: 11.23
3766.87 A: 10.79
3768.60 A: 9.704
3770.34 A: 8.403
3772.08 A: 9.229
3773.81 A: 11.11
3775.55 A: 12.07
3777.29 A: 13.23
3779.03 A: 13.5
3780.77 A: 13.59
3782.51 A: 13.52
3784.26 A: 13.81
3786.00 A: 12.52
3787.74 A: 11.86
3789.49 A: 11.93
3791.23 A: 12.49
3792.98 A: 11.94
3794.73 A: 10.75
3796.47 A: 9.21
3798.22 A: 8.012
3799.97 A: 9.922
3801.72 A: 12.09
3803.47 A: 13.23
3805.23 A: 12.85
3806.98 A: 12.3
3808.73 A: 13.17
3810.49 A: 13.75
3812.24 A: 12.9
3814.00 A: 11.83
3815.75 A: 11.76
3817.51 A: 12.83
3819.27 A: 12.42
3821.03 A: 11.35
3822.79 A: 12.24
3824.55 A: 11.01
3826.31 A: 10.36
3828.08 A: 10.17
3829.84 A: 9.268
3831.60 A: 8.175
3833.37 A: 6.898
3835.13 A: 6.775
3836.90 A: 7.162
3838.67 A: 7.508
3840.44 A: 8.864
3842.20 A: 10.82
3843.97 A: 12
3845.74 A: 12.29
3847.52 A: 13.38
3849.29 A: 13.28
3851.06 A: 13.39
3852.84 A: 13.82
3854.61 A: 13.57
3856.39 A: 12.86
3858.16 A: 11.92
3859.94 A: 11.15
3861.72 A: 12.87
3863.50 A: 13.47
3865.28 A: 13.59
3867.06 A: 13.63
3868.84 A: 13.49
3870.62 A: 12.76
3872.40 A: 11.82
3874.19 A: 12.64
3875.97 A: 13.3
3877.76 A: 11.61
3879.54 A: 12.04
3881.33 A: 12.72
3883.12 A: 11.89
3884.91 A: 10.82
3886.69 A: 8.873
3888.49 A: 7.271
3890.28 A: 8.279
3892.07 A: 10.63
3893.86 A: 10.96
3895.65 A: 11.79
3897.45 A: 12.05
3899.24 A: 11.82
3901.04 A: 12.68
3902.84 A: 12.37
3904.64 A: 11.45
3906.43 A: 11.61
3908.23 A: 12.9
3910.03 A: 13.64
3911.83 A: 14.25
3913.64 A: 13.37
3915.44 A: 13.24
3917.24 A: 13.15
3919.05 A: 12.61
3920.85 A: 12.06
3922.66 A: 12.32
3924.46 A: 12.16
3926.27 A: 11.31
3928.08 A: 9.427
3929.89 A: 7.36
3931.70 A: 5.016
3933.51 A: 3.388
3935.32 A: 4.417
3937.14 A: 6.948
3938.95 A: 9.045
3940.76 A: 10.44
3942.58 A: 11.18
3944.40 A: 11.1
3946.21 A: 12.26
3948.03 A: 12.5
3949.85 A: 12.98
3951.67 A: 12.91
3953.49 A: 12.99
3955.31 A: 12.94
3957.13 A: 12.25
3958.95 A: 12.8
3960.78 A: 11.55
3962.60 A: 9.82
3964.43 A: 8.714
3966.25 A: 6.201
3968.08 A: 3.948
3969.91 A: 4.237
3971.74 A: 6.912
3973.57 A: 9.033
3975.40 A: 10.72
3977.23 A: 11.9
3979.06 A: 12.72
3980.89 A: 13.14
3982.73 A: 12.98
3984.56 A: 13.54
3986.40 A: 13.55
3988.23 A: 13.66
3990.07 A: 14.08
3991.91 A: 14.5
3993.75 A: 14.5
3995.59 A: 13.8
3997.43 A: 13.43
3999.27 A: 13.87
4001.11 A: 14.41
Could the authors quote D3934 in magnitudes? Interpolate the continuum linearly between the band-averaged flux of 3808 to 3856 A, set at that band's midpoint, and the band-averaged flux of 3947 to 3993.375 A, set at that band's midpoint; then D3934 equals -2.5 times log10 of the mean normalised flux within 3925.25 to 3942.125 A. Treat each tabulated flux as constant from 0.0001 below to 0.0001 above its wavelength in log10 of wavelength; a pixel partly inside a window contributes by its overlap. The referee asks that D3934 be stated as 0.42 mag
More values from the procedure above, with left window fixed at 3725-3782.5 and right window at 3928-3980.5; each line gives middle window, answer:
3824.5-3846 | 0.10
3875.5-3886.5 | -0.20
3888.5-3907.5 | -0.15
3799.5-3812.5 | -0.23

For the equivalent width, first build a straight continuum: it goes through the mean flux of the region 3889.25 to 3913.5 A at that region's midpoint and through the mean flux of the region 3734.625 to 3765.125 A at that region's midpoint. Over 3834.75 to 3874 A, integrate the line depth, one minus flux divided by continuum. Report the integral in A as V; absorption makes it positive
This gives -2.0 A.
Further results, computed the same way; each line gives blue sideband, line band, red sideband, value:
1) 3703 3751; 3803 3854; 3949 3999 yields -3.8 A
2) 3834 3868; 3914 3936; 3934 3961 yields 2.6 A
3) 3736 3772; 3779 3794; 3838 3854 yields -2.8 A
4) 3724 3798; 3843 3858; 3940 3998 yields -2.7 A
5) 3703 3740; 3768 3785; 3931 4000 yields -3.1 A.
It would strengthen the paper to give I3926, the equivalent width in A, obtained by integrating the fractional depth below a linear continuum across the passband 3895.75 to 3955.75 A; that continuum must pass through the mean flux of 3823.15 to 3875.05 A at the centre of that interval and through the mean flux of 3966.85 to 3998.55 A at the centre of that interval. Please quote 1.7 A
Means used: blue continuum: 11.4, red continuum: 11.5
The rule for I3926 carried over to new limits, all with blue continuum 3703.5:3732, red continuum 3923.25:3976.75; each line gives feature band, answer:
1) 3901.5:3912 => -3.2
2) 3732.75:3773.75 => 0.5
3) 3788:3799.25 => -1.0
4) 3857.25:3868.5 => -3.5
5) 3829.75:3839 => 2.2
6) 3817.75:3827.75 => -1.7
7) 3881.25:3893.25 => -0.3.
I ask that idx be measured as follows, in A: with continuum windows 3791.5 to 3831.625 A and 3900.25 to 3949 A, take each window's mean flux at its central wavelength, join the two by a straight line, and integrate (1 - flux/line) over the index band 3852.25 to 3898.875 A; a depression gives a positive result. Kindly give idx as -3.4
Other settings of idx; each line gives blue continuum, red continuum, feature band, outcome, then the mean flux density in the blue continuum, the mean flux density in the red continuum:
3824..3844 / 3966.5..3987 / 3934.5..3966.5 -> -2.81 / 8.93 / 10.1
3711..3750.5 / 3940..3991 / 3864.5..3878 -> -3.01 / 9.73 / 11.1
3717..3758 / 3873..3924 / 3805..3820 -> -2.62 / 9.79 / 11.9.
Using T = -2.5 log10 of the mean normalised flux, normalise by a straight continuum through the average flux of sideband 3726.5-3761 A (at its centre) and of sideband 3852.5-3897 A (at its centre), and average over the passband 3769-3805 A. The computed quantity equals -0.11 mag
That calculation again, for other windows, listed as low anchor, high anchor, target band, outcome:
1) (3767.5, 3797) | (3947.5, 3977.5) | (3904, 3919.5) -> -0.224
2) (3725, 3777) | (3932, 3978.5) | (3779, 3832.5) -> -0.177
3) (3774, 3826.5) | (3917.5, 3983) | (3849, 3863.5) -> -0.138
